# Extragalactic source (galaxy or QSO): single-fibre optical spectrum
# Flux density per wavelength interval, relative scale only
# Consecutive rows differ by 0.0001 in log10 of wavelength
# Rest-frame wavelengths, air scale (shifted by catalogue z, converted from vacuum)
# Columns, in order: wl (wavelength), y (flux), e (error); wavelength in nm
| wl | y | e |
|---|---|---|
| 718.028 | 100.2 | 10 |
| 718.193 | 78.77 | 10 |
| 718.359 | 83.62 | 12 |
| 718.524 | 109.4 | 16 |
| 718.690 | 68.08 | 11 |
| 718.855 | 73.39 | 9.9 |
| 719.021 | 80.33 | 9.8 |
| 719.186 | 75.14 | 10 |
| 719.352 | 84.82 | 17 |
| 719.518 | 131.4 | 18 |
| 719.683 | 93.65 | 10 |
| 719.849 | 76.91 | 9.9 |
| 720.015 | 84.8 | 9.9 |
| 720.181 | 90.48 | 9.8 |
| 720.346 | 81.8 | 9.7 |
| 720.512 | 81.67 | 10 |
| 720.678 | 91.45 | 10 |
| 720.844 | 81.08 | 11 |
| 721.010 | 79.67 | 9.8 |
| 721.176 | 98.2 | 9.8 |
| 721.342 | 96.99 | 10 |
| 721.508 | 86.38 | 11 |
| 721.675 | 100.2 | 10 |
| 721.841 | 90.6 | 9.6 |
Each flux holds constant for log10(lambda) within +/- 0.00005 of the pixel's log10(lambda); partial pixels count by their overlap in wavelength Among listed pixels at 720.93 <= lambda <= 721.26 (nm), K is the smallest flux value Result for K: 79.67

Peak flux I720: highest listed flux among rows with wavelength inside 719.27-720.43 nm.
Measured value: 131.4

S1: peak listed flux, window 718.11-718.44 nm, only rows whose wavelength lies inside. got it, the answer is 83.62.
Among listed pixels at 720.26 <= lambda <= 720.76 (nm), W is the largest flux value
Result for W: 91.45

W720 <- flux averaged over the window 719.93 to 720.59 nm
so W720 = 84.7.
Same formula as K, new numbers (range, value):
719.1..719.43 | 75.14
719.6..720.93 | 76.91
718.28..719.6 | 68.08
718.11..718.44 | 78.77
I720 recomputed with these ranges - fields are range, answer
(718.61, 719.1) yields 80.33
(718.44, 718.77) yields 109.4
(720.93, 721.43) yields 98.2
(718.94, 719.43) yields 84.82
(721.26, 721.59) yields 96.99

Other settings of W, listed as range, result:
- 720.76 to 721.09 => 81.08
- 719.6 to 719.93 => 93.65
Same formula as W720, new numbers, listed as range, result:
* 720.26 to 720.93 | 84.1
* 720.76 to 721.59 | 88.5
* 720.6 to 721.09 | 84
